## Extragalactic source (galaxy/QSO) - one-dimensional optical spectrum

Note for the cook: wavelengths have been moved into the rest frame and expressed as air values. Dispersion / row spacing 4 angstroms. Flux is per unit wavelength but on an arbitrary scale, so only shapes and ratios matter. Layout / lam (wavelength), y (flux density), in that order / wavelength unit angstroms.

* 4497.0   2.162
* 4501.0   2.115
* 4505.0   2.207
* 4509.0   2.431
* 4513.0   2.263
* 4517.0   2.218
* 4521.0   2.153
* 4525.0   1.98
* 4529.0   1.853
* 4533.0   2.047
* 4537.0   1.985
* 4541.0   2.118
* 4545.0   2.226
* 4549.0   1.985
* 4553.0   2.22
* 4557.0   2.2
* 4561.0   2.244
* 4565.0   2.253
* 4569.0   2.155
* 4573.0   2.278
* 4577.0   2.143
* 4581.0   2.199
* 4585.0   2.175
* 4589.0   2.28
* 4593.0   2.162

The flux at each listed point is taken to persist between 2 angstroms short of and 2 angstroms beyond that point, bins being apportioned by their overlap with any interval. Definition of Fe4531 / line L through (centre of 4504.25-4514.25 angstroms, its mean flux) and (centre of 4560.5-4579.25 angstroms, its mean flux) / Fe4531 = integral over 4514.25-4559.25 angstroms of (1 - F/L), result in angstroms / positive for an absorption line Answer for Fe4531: 3.5 angstroms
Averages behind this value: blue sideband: 2.31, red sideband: 2.21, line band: 2.09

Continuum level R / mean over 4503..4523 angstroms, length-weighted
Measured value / 2.25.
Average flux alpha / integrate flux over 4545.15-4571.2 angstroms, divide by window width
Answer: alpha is 2.18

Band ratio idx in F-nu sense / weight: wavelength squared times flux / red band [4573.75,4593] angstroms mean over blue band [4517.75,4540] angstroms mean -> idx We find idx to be 1.12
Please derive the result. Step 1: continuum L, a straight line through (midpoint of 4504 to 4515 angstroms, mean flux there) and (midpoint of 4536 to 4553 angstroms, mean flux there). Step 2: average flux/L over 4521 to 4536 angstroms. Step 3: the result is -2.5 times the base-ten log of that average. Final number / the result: 0.11 mag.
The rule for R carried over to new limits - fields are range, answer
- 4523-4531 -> 1.92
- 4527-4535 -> 1.95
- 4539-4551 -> 2.11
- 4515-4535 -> 2.05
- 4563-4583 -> 2.21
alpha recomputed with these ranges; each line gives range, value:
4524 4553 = 2.04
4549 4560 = 2.17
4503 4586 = 2.16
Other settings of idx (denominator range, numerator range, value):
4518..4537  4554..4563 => 1.12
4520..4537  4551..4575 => 1.13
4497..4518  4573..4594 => 1.02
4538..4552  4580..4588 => 1.06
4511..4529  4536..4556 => 1.01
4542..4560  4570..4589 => 1.03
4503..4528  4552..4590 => 1.03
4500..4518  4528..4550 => 0.92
